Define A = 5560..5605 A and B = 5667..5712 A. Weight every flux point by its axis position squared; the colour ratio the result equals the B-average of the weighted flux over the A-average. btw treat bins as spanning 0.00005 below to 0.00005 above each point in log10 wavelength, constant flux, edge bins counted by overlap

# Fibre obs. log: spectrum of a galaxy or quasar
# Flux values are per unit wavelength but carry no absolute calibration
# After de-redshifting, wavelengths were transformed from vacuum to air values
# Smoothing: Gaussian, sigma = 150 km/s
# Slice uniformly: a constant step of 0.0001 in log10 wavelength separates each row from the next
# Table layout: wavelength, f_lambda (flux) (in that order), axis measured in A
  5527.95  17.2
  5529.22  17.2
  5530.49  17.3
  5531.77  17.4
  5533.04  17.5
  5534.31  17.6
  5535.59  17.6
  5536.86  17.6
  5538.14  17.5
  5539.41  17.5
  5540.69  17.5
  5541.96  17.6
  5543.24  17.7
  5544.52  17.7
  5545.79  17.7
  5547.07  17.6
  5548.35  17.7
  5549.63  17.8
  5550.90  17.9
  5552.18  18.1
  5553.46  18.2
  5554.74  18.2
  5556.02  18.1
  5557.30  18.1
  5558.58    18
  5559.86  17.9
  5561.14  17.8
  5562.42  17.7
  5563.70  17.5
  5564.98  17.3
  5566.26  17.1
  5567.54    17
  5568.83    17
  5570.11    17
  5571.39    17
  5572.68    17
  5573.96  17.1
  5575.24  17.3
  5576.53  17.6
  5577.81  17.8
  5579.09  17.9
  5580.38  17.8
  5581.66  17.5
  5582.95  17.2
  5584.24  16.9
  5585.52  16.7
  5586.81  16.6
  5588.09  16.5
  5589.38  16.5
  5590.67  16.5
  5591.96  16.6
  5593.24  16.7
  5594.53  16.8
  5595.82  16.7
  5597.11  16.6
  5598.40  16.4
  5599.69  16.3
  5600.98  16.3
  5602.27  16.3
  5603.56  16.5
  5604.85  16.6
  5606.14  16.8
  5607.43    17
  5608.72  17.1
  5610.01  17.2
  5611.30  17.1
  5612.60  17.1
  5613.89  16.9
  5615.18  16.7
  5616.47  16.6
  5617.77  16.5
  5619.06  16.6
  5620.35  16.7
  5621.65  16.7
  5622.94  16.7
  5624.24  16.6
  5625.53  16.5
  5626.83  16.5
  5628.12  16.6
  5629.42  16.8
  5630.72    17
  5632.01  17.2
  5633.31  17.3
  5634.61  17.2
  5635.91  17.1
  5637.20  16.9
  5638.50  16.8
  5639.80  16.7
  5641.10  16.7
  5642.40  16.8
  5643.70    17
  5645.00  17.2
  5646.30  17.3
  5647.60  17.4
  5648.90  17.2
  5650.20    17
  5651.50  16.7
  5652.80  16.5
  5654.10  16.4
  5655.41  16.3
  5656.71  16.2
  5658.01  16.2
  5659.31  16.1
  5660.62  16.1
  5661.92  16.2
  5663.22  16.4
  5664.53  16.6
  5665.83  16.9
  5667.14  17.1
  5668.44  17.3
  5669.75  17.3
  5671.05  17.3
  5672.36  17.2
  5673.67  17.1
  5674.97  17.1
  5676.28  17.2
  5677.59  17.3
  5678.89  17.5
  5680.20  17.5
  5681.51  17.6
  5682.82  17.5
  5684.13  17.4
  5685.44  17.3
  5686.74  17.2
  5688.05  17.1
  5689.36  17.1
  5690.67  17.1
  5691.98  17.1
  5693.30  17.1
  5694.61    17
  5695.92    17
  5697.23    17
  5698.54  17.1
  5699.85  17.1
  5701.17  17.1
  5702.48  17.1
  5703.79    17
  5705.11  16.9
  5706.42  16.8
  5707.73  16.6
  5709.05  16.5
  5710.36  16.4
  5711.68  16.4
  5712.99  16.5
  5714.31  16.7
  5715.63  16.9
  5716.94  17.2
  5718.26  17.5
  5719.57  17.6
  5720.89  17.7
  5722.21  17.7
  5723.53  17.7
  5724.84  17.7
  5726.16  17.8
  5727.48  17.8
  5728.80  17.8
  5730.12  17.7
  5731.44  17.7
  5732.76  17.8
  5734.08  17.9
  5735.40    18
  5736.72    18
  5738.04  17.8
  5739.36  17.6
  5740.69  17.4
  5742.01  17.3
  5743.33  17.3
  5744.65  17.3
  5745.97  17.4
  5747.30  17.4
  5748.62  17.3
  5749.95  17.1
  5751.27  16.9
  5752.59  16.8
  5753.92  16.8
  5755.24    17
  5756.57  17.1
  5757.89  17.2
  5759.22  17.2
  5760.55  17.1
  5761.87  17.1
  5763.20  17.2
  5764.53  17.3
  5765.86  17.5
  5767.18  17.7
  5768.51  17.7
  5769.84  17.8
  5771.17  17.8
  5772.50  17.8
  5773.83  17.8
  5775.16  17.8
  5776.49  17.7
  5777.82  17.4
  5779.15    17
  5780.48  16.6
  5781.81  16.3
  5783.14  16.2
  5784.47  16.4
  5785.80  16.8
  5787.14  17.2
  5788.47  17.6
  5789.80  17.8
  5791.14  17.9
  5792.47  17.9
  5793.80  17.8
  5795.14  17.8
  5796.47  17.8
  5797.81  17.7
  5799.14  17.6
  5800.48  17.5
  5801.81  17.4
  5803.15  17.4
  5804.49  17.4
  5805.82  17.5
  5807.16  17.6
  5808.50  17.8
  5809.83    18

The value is 1.05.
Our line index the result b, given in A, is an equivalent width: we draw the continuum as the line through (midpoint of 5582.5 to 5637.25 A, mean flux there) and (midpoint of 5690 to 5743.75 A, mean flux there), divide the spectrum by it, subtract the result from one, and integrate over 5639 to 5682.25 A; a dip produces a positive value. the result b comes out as 0.3 A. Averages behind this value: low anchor 16.7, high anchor 17.3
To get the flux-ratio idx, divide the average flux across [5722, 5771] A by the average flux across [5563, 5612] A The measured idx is 1.03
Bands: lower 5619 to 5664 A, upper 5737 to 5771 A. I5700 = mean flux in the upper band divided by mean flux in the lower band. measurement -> 1.0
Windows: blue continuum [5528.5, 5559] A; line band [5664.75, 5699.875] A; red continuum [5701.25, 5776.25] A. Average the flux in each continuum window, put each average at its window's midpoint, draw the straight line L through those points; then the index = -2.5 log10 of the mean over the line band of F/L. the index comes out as 0.02 mag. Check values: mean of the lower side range 17.7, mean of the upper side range 17.3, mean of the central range 17.2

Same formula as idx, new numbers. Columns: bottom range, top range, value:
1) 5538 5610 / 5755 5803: 1.01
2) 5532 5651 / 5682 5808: 1.01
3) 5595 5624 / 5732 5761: 1.04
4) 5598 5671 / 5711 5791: 1.03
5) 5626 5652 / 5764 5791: 1.02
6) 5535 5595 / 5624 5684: 0.97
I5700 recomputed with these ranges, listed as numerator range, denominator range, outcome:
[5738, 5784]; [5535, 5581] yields 0.98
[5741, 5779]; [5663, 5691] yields 1.01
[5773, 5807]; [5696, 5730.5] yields 1.01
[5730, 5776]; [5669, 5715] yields 1.02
